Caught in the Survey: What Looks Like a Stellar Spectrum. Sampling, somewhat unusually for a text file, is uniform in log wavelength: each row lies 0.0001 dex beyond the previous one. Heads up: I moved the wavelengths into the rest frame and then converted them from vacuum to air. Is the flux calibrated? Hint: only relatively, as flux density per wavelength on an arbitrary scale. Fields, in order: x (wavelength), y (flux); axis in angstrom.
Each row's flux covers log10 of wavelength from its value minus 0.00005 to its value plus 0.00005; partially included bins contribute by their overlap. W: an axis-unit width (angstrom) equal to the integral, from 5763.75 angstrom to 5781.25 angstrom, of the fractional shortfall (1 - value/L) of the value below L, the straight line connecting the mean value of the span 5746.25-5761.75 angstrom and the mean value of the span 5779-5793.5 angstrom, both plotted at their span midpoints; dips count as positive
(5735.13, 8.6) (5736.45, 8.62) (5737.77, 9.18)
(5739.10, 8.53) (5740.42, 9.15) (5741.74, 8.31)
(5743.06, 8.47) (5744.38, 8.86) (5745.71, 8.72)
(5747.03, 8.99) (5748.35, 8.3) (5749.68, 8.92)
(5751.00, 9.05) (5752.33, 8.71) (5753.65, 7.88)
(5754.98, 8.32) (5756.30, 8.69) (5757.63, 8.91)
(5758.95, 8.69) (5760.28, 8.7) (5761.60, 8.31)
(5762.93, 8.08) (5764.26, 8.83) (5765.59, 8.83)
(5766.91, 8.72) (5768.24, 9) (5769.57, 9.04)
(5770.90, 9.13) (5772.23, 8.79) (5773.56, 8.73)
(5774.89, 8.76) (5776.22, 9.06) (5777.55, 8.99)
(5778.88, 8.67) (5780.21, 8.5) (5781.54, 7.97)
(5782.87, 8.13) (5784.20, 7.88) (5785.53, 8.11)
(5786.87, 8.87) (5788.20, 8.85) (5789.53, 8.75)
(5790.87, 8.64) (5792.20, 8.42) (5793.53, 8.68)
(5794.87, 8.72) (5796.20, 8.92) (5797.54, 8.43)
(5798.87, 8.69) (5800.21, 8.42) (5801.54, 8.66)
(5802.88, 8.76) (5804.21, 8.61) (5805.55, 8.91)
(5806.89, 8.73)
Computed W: -0.6 angstrom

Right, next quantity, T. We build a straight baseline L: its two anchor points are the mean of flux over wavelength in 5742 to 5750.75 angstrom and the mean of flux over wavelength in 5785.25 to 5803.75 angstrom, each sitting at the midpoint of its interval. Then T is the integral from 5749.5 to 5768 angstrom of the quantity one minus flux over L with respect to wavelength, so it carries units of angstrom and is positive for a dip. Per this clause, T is 0.16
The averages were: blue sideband 8.71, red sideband 8.65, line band 8.62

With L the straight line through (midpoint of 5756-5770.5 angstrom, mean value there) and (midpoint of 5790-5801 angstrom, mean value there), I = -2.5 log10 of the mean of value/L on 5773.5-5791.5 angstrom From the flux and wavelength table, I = 0.01 mag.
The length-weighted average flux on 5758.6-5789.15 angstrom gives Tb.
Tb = 8.64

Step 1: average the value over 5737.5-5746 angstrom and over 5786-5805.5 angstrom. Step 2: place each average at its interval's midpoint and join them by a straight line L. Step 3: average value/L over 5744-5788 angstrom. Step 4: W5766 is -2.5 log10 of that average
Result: 0.007 mag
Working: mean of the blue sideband 8.72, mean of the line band 8.64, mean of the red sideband 8.67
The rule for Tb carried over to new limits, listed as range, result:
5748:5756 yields 8.54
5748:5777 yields 8.71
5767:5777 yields 8.91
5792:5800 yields 8.64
